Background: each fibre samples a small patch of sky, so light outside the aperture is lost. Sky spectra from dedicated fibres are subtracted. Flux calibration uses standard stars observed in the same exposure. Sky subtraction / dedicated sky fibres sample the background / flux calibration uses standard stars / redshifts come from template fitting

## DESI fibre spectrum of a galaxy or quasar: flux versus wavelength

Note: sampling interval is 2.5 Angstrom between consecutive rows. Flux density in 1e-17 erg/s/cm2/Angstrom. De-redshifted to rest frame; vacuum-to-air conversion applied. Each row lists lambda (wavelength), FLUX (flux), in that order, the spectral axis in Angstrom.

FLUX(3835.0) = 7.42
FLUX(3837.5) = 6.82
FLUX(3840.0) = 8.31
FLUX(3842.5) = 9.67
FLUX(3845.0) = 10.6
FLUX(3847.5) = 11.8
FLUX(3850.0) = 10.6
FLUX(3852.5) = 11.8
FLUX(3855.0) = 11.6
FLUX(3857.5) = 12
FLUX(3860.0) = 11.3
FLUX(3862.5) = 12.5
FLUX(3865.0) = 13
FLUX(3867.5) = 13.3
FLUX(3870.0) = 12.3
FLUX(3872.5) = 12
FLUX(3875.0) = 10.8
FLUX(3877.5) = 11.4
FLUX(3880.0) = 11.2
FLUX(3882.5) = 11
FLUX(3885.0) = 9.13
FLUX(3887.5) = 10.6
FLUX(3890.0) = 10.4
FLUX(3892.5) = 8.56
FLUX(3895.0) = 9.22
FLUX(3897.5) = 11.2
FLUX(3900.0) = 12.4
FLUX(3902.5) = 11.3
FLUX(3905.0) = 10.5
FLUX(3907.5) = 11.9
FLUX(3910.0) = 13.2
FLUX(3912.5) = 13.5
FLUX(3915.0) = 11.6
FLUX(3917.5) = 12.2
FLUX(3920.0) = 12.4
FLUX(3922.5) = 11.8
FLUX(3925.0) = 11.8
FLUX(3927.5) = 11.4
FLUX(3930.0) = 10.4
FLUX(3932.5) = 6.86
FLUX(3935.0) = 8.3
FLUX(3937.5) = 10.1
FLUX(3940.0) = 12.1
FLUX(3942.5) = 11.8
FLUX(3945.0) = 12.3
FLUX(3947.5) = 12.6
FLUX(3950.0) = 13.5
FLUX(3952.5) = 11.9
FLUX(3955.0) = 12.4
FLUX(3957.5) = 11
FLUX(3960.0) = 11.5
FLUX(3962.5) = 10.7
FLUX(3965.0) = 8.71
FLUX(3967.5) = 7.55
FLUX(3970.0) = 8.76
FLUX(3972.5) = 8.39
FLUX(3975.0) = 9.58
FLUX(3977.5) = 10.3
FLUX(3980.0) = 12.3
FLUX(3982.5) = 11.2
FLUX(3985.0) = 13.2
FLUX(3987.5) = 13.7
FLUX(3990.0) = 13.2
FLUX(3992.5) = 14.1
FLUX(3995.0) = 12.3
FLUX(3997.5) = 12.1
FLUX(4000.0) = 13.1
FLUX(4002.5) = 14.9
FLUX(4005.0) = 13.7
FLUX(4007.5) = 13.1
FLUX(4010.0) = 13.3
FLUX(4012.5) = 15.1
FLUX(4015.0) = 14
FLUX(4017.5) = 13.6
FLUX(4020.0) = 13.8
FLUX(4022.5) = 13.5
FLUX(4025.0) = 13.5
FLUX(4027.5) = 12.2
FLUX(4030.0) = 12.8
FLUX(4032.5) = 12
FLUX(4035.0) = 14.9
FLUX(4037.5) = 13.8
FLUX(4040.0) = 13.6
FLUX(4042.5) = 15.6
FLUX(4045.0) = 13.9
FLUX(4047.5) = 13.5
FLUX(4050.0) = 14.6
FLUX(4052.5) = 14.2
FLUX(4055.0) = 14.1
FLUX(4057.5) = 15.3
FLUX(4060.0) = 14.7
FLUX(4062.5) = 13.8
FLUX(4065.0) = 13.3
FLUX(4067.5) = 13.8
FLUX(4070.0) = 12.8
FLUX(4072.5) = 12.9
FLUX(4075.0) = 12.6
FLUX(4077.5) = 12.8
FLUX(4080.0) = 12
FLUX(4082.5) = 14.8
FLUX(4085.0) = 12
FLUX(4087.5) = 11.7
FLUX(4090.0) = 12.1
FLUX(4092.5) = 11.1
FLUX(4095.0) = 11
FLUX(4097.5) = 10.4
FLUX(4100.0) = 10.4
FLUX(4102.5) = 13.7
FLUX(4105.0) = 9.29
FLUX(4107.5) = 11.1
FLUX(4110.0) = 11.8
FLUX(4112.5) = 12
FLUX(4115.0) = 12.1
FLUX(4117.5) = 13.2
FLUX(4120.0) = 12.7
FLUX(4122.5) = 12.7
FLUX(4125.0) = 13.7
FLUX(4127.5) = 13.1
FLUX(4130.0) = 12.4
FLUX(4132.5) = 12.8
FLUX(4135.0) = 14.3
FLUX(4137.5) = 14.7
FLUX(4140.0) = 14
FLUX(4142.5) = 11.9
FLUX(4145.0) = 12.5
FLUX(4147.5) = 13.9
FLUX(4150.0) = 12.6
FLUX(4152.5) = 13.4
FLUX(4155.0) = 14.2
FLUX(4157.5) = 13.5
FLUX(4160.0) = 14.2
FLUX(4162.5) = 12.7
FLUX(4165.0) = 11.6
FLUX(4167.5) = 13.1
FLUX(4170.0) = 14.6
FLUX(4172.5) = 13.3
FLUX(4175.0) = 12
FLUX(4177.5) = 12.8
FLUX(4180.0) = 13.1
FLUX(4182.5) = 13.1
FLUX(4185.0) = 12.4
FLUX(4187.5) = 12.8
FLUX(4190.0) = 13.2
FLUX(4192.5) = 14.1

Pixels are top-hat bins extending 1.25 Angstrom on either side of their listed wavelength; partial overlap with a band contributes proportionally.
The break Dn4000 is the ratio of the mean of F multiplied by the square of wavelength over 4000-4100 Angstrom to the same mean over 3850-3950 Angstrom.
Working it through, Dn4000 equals 1.26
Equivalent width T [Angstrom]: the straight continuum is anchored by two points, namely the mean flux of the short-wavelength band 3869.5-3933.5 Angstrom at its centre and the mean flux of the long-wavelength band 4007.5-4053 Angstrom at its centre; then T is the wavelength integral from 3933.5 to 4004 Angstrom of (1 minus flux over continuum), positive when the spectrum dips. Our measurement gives 5.8 Angstrom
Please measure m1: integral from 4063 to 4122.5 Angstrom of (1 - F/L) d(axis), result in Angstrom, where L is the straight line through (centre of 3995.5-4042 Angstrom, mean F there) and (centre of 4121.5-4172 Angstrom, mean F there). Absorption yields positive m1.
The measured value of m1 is 5.3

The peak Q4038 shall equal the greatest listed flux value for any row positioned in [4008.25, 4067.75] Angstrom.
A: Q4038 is 15.6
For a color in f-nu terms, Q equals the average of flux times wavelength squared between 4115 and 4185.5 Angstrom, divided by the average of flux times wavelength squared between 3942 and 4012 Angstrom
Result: 1.21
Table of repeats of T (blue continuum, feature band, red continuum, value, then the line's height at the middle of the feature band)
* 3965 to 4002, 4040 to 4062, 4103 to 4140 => -4.4 Angstrom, 12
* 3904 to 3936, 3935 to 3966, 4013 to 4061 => 1.3 Angstrom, 11.9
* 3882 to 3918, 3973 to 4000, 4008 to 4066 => 1.5 Angstrom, 12.8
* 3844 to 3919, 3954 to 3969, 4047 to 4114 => 2.1 Angstrom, 11.9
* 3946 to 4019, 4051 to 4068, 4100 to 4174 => -2.3 Angstrom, 12.5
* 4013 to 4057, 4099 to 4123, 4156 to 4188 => 2.7 Angstrom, 13.4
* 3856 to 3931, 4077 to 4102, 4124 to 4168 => 1.9 Angstrom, 12.9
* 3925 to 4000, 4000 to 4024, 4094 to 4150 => -4.7 Angstrom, 11.6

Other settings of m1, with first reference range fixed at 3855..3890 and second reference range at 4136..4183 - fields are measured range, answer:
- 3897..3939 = 2.0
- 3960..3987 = 4.2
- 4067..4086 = -0.3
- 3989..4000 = -0.6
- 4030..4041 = -0.9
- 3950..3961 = 0.1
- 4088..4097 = 1.0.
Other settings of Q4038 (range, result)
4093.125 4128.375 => 13.7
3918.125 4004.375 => 14.9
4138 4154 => 14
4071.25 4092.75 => 14.8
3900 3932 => 13.5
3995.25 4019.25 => 15.1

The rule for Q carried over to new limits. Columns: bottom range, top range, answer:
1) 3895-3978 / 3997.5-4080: 1.31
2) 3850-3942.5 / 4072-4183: 1.26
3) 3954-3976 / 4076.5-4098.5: 1.30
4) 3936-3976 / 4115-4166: 1.34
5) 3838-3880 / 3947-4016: 1.13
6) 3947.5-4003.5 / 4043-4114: 1.16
